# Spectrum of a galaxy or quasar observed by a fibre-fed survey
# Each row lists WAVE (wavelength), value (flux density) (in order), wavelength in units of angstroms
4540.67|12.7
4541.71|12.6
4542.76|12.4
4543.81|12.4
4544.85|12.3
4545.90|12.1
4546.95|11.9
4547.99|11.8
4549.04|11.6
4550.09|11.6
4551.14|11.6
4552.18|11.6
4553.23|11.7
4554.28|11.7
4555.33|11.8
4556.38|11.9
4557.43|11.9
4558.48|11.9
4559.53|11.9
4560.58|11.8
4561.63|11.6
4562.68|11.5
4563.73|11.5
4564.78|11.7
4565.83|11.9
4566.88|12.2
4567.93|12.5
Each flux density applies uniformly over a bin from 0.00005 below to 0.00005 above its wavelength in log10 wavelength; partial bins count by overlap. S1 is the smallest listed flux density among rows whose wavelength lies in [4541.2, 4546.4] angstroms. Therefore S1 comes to 12.1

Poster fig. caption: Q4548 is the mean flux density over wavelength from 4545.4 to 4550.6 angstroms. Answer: 11.8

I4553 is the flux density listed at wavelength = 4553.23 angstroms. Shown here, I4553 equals 11.7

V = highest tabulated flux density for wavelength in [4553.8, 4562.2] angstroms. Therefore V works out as 11.9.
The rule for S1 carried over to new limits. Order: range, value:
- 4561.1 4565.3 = 11.5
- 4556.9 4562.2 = 11.6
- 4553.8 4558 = 11.7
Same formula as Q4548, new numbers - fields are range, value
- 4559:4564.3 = 11.7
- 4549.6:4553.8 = 11.6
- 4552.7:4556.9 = 11.8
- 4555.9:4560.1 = 11.9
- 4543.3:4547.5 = 12.2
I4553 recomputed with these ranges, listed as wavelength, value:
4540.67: 12.7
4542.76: 12.4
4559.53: 11.9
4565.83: 11.9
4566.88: 12.2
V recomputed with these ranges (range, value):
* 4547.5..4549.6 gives 11.8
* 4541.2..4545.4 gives 12.6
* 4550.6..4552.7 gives 11.6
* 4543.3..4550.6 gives 12.4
